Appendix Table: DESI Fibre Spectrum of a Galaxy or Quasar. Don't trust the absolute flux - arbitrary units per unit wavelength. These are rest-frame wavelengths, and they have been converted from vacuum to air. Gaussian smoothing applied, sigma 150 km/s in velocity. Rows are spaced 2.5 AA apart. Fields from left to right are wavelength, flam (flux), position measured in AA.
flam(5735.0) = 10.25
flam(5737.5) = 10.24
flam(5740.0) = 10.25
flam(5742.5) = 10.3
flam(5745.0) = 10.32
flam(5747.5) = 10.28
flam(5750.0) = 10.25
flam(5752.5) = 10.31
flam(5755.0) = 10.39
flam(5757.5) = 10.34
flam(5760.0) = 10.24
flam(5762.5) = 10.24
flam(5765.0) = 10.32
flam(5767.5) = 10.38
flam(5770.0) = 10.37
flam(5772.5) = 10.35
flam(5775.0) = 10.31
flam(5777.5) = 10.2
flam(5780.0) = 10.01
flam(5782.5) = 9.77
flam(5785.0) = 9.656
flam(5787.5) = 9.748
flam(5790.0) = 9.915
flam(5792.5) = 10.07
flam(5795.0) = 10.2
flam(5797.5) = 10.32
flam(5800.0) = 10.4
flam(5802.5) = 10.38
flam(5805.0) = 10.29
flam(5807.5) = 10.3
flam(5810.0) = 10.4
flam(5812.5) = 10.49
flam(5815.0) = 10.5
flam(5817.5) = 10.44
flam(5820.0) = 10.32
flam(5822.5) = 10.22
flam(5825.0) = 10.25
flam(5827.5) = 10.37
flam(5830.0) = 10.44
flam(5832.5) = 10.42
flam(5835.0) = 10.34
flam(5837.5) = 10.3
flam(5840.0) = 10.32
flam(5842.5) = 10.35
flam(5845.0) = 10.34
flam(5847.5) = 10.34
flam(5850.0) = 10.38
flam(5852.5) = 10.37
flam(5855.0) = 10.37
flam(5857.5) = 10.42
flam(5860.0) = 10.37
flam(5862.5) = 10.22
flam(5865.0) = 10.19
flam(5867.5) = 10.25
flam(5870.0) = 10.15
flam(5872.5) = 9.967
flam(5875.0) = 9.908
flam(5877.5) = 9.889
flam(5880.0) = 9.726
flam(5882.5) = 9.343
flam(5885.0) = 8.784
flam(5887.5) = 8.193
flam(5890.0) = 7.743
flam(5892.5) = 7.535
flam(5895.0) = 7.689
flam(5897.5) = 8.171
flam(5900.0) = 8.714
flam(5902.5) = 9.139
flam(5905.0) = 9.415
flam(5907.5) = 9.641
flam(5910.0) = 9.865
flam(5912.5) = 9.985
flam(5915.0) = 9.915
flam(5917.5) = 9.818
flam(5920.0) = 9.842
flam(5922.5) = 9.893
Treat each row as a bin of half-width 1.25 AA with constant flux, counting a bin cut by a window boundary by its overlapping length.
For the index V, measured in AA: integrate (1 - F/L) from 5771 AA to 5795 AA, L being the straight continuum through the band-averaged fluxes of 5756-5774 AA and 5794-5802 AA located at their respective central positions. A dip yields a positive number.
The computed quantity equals 0.7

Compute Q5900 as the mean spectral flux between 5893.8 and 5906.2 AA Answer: 8.63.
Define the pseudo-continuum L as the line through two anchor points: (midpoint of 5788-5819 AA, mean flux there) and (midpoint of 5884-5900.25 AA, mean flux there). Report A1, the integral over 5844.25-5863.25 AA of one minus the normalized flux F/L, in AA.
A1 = -2.8 AA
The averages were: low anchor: 10.3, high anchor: 8.07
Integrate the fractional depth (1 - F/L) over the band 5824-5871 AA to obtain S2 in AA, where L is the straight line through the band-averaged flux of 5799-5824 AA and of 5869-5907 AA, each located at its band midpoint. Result -3.0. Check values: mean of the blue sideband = 10.4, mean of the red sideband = 8.96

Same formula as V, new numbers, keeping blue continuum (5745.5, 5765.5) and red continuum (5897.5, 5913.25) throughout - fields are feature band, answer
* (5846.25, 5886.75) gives -1.8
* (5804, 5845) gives -2.1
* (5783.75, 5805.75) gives -0.1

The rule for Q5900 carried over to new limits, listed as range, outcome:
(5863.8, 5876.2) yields 10.1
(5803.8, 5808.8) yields 10.3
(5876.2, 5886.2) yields 9.44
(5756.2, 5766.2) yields 10.3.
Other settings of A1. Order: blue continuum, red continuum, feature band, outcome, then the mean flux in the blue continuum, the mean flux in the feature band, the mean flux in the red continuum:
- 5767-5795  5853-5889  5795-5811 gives -0.52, 10.1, 10.3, 9.84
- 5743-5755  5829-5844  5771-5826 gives 0.68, 10.3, 10.2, 10.4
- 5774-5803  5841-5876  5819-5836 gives -0.27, 10.1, 10.3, 10.3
